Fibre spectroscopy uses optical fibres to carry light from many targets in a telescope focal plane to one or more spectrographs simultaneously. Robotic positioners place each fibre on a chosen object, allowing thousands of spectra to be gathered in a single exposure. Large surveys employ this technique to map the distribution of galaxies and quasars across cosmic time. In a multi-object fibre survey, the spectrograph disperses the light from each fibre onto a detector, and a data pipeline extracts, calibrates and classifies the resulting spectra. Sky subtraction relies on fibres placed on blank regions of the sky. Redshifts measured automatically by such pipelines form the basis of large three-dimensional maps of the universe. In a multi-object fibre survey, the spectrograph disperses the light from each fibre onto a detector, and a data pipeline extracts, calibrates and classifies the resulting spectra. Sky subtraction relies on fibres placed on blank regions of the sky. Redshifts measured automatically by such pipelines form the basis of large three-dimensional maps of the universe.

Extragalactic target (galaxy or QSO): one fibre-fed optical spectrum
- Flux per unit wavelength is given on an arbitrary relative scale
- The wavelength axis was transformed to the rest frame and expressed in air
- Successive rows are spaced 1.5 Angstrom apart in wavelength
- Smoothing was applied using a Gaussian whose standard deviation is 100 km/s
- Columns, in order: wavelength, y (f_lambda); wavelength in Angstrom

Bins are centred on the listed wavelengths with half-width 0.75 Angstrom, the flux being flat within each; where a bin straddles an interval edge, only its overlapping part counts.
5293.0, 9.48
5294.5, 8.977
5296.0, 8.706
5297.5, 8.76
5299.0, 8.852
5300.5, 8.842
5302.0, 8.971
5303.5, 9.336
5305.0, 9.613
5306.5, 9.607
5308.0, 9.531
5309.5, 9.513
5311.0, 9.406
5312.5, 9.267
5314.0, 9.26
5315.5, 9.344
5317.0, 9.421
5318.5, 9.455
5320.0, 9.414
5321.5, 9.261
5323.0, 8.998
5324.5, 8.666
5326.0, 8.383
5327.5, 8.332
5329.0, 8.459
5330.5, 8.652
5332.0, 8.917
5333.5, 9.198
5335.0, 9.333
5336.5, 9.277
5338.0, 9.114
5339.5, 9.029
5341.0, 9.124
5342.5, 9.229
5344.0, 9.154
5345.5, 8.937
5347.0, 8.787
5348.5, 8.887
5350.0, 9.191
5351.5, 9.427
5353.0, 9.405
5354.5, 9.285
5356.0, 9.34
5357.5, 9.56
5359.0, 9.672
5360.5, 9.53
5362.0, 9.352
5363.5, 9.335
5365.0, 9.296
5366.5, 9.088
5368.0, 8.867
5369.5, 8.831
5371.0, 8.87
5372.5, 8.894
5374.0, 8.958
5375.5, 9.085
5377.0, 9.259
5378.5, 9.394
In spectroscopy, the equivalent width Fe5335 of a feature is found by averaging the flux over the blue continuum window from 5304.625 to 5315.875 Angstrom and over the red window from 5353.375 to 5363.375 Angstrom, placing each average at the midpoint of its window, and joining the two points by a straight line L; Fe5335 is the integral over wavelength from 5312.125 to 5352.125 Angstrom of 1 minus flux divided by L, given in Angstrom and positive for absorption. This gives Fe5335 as 1.7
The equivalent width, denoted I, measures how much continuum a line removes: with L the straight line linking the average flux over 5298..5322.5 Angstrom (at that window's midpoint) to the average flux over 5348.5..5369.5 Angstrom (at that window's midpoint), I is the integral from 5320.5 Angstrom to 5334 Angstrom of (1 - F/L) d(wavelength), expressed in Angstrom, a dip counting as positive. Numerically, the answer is 0.8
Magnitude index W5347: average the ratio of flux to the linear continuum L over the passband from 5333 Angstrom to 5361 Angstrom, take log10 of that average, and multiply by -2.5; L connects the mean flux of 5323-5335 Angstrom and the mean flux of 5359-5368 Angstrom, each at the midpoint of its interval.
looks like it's -0.02 mag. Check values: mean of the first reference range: 8.72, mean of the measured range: 9.23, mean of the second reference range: 9.31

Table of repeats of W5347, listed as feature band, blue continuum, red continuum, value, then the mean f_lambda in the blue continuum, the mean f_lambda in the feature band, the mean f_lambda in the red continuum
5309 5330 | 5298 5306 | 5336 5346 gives 0.01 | 9.13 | 9.07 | 9.12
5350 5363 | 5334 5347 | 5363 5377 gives -0.04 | 9.13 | 9.43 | 9.03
